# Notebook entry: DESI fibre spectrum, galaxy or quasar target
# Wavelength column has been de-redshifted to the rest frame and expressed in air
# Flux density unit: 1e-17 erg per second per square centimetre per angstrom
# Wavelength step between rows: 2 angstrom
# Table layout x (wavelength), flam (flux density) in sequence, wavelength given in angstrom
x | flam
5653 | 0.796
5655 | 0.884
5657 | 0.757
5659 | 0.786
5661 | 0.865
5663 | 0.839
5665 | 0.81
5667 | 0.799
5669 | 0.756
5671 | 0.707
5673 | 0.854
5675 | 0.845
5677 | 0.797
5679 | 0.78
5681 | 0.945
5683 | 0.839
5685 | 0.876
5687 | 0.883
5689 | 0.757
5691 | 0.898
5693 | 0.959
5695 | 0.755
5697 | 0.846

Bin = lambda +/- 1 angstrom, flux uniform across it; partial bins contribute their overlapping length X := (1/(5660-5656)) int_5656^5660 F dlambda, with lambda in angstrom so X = 0.772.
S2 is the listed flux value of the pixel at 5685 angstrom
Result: 0.876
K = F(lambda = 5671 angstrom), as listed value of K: 0.707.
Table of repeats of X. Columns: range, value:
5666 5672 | 0.754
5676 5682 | 0.841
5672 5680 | 0.819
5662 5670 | 0.801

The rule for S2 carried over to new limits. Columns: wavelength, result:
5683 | 0.839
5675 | 0.845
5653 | 0.796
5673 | 0.854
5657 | 0.757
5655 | 0.884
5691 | 0.898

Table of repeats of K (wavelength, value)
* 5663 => 0.839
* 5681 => 0.945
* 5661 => 0.865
